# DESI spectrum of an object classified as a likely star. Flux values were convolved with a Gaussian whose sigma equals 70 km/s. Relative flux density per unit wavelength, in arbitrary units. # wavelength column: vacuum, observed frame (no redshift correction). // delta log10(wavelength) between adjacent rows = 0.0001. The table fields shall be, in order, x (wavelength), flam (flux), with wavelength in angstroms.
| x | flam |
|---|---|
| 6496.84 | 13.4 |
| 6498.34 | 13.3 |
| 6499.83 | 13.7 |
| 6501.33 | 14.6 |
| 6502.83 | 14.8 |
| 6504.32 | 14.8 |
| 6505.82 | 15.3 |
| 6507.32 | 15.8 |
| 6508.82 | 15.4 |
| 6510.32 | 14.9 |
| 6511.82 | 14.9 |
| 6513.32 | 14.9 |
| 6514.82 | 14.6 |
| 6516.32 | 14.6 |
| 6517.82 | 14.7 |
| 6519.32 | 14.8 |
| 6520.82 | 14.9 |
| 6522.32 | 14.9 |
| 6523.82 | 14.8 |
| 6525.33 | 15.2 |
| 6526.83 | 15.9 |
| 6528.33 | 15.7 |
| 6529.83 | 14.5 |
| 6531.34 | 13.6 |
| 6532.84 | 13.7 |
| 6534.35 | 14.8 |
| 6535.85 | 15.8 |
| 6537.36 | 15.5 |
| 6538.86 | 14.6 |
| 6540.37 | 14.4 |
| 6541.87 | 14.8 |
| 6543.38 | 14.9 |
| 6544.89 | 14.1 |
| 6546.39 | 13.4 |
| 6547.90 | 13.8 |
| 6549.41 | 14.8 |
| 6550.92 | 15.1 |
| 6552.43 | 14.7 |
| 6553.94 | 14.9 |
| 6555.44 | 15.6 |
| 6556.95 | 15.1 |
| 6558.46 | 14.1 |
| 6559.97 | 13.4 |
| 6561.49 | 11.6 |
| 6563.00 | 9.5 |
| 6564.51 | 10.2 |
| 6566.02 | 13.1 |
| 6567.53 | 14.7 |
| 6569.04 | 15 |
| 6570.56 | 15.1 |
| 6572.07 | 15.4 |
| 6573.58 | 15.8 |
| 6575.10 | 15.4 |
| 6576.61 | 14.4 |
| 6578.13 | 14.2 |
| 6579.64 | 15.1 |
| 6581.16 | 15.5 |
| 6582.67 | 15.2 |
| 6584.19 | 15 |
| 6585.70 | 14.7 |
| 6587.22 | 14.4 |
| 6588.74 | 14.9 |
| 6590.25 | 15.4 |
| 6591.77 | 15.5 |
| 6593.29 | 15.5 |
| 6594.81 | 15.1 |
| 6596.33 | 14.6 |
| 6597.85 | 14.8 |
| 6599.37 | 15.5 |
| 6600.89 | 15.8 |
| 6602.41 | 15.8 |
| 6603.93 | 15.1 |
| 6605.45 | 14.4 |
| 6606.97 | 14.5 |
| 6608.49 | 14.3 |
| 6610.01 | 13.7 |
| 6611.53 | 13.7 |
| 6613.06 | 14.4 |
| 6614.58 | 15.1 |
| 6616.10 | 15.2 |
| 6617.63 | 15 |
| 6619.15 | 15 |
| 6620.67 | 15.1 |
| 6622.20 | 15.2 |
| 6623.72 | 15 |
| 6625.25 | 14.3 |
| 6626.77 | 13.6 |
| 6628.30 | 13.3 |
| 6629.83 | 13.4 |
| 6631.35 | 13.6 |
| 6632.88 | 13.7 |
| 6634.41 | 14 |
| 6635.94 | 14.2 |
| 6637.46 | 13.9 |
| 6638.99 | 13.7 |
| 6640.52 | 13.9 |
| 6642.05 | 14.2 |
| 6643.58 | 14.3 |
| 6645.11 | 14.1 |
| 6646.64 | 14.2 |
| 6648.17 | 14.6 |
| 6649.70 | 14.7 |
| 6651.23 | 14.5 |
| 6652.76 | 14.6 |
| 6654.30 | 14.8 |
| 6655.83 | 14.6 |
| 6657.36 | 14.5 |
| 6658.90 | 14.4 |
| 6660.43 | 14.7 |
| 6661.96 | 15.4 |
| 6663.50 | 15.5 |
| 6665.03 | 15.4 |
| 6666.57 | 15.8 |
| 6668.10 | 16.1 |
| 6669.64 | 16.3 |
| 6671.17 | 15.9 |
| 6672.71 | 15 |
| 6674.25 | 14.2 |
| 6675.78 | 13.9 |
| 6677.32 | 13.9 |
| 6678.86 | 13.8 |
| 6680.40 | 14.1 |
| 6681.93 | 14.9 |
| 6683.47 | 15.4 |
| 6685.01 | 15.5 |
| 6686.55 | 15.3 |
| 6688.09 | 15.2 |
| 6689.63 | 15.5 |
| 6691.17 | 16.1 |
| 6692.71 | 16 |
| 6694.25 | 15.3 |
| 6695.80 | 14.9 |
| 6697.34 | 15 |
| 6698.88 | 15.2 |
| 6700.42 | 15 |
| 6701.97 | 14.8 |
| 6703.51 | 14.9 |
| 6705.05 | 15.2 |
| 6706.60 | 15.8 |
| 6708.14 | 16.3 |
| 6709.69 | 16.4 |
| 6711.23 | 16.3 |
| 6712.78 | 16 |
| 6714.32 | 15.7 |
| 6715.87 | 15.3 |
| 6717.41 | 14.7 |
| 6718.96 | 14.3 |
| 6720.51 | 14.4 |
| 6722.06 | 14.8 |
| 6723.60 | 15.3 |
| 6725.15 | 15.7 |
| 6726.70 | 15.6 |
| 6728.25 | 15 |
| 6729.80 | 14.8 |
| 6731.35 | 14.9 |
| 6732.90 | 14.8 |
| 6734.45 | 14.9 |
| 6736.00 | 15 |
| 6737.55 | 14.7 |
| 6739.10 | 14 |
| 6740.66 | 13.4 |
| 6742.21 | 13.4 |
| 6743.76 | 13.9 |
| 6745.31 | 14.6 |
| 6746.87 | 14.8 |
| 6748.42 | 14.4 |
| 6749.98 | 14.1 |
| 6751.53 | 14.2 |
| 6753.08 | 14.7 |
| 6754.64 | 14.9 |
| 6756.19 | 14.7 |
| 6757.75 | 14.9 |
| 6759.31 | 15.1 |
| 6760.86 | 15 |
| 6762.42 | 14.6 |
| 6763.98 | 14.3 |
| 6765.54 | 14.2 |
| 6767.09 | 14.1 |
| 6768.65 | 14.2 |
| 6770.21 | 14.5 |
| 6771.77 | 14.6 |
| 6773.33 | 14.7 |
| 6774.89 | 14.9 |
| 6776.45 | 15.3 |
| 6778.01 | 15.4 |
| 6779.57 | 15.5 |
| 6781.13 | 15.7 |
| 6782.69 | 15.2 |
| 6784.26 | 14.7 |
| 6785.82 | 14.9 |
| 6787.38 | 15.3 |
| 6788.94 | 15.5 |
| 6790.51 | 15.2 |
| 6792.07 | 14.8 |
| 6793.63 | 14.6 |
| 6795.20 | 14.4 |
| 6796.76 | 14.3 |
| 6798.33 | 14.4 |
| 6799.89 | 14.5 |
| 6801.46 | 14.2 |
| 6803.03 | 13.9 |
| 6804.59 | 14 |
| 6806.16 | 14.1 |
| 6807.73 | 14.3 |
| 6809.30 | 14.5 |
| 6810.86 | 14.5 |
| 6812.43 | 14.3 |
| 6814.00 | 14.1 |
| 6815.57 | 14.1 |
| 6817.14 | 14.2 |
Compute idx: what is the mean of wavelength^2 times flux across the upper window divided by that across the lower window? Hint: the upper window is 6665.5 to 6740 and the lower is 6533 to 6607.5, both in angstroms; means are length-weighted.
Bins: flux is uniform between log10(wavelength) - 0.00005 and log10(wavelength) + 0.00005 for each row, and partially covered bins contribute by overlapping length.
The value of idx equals 1.1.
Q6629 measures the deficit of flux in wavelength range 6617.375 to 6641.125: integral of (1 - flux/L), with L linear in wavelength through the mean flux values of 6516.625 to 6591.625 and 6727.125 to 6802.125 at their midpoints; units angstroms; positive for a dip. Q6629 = 0.7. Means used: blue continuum 14.5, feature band 14.2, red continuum 14.7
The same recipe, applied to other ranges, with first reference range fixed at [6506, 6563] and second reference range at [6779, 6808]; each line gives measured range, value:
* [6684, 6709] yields -1.20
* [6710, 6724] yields -0.53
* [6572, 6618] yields -0.95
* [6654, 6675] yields -0.76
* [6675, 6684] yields 0.22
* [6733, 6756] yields 0.49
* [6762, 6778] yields 0.13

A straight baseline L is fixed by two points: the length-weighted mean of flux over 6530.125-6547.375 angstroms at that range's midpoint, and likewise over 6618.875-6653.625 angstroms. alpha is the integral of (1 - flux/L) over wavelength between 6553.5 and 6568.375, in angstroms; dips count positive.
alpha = 1.3 angstroms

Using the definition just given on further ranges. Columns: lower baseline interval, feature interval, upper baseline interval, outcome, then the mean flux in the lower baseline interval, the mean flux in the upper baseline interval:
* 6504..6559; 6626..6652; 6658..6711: 1.90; 14.8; 15.2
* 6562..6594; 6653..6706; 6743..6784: -1.73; 14.5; 14.7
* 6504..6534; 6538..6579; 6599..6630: 1.76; 14.9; 14.7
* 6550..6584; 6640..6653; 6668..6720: 0.45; 14.2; 15.2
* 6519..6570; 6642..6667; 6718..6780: -0.41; 14.3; 14.7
